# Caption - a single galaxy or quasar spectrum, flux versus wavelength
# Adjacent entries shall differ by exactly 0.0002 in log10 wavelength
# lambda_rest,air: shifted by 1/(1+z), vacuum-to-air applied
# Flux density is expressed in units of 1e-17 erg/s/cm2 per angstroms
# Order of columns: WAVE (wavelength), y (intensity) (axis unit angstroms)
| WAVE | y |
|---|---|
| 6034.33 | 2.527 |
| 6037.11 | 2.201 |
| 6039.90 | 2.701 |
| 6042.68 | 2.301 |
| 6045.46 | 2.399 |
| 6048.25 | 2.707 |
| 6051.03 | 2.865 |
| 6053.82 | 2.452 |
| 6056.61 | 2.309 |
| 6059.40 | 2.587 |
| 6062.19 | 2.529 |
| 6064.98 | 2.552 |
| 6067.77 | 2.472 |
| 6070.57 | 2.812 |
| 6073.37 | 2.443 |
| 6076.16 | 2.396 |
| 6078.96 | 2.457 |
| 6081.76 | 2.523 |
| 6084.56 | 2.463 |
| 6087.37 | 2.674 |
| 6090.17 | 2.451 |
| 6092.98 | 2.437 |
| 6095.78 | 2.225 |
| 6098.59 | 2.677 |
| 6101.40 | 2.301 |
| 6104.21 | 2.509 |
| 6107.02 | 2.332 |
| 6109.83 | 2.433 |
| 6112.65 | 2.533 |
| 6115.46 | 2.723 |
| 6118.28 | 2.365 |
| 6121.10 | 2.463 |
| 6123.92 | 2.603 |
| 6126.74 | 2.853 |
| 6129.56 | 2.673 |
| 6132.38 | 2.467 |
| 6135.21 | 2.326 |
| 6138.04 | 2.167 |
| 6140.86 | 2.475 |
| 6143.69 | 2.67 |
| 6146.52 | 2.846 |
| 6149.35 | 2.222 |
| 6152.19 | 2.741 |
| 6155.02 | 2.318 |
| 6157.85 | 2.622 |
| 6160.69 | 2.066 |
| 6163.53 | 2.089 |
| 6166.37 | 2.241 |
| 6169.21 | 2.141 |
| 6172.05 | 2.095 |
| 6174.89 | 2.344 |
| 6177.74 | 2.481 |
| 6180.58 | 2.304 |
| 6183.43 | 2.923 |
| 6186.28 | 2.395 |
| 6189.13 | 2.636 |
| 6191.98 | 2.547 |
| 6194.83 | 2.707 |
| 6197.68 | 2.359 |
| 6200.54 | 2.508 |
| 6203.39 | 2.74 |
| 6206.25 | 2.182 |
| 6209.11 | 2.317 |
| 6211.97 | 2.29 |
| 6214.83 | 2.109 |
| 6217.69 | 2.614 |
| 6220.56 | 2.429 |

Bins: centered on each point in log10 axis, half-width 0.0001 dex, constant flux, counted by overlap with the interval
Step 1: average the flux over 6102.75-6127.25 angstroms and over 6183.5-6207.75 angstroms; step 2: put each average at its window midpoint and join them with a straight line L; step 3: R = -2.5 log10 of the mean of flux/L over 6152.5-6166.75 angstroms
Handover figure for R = 0.100 mag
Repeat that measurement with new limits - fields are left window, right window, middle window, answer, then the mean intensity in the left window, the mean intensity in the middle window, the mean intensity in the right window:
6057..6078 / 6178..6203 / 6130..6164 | 0.05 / 2.53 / 2.43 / 2.55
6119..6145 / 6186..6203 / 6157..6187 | 0.09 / 2.52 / 2.33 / 2.55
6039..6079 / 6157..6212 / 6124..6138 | -0.04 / 2.53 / 2.54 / 2.4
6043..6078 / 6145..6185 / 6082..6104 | 0.01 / 2.54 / 2.47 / 2.39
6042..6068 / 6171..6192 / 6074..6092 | 0.01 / 2.53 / 2.49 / 2.47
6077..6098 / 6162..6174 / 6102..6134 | -0.08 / 2.47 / 2.53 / 2.15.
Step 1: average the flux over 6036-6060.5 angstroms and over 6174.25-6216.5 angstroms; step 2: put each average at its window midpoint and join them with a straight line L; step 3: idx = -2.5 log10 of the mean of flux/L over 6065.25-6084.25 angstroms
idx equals -0.01 mag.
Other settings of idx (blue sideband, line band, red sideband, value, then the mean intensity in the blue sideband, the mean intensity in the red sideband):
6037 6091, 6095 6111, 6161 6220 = 0.028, 2.52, 2.4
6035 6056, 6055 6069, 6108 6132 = 0.014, 2.51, 2.57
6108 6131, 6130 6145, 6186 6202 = 0.057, 2.58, 2.54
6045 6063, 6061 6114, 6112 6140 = 0.023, 2.56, 2.52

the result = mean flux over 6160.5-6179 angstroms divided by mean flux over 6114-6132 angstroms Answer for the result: 0.8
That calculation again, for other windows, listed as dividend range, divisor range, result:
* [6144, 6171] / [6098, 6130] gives 0.94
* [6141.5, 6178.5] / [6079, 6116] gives 0.96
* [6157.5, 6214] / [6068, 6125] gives 0.96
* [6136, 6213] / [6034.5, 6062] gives 0.97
